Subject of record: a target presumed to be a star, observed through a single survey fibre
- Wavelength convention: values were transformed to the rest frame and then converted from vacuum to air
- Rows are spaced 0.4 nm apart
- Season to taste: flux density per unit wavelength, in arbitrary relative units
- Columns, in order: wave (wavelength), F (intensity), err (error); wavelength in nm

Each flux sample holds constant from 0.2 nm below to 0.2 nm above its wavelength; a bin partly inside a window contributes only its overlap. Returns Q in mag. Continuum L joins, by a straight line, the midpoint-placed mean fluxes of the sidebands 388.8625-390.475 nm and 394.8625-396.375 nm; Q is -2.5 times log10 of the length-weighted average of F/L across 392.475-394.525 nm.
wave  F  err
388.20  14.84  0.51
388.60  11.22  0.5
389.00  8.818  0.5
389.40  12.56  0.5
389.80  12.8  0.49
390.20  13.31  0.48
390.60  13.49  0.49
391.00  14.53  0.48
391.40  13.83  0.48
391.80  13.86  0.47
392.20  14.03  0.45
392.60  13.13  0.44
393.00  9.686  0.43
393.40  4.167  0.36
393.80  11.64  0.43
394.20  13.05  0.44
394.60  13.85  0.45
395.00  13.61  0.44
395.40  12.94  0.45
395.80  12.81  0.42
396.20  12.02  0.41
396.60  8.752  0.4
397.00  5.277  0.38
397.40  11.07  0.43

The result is 0.20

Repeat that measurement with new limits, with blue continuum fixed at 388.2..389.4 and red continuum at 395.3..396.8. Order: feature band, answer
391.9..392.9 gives -0.16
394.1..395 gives -0.18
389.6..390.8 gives -0.17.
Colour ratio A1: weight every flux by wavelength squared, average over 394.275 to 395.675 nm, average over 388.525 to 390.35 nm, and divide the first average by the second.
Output 1.17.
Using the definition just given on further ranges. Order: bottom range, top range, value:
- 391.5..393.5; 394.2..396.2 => 1.16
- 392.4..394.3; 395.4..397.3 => 1.01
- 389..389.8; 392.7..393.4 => 0.75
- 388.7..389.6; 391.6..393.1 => 1.22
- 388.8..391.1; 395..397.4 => 0.88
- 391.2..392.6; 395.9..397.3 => 0.68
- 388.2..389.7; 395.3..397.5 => 0.93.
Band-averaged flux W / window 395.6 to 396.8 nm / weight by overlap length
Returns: 11.2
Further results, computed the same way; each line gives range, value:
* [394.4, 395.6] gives 13.5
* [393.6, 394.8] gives 12.8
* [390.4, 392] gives 13.9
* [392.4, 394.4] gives 10.3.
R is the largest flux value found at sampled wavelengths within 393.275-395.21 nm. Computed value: 13.85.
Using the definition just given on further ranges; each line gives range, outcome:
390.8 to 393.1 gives 14.53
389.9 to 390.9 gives 13.49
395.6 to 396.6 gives 12.81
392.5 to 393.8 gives 13.13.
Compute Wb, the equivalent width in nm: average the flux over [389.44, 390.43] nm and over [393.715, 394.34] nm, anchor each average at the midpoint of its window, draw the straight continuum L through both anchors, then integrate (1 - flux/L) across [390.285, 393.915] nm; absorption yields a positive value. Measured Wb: 0.18 nm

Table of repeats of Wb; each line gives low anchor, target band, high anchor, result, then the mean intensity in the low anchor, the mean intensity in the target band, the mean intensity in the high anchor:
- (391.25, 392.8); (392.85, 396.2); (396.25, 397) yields -0.30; 13.7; 11.5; 8.48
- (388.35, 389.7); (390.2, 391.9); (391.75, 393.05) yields -0.23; 11.2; 13.9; 12.9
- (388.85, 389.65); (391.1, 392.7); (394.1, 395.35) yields -0.22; 10.9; 13.8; 13.5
